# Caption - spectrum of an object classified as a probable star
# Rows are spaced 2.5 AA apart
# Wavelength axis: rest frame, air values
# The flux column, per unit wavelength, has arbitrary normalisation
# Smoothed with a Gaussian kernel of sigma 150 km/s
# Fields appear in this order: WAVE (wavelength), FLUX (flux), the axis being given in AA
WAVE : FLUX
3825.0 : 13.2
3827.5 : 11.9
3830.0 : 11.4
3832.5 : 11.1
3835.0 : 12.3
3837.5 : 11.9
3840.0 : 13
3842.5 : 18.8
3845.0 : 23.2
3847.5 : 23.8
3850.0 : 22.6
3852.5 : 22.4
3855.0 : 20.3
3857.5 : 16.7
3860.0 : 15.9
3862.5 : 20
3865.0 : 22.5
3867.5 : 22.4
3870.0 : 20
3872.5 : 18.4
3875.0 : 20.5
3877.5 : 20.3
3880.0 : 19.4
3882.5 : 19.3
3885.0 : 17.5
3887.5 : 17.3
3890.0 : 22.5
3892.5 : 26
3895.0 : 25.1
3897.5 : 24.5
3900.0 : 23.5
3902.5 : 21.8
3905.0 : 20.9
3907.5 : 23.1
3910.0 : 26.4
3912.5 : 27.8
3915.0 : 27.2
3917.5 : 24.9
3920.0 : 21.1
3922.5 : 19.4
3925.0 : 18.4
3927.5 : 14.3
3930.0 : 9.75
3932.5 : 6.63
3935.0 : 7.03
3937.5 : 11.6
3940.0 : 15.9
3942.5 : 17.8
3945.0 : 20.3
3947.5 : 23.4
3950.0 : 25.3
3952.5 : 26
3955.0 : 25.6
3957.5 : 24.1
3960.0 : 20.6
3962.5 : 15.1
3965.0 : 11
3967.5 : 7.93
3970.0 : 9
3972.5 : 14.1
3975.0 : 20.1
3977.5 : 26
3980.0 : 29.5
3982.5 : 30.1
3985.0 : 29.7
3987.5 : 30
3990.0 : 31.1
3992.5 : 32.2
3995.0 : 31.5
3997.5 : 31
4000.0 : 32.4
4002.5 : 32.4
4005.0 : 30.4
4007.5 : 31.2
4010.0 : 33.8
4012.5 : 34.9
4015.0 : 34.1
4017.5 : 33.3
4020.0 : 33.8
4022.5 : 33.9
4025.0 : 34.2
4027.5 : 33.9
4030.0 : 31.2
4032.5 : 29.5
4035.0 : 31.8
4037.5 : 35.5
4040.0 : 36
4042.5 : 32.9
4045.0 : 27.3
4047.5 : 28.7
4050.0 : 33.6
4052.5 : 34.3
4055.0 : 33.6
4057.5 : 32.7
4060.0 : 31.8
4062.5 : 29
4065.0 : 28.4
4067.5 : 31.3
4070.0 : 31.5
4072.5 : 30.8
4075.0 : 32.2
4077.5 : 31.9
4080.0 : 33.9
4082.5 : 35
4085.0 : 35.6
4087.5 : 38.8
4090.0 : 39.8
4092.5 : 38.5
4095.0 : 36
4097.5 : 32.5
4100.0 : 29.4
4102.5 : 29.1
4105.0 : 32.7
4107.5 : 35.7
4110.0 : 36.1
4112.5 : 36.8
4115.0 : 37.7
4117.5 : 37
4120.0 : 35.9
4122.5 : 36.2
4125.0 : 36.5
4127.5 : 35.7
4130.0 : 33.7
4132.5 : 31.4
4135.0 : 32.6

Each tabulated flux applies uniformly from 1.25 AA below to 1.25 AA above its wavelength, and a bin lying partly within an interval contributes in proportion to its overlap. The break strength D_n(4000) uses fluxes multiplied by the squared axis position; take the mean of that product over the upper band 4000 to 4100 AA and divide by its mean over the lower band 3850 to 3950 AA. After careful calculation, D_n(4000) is 1.8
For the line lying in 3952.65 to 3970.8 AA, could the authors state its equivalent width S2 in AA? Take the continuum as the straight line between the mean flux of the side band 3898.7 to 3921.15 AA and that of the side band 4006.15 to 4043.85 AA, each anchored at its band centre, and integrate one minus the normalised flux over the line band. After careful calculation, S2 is 7.2 AA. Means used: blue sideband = 24.1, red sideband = 33.3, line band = 17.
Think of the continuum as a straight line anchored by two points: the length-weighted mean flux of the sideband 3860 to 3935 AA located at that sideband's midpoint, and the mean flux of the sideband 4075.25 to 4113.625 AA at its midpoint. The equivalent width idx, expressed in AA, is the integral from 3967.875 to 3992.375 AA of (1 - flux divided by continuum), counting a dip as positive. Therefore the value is 2.2 AA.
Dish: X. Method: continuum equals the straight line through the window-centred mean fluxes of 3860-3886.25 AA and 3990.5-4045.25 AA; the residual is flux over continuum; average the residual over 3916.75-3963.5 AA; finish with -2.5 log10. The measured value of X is 0.380 mag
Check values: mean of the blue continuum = 19.8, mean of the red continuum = 32.7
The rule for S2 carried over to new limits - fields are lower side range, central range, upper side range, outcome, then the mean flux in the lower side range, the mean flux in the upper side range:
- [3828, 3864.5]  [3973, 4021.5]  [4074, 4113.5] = -4.7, 17.4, 34.6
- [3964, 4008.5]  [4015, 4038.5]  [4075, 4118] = -3.3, 25.6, 35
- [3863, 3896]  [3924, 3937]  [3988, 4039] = 7.3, 20.8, 32.6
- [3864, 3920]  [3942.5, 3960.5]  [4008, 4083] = 2.0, 22.3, 32.5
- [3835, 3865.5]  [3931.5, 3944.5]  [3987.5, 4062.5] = 6.8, 18.9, 32.4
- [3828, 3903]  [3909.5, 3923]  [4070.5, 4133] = -1.2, 19.4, 34.8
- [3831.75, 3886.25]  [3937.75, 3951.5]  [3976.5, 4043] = 3.3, 18.8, 32.1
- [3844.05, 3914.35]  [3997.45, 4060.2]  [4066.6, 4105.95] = -4.9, 21.6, 33.7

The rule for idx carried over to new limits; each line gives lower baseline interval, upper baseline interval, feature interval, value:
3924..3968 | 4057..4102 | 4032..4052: -2.4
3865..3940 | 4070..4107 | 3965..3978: 5.6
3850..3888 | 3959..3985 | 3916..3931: 0.8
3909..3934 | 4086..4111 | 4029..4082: -1.4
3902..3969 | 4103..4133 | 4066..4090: -1.4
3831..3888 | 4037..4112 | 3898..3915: -1.8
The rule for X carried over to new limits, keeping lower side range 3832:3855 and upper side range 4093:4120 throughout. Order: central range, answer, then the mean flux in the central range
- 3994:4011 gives -0.14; 31.8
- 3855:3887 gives 0.02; 19.4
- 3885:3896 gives -0.05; 22.1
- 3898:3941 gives 0.19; 18.9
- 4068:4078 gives 0.03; 31.6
